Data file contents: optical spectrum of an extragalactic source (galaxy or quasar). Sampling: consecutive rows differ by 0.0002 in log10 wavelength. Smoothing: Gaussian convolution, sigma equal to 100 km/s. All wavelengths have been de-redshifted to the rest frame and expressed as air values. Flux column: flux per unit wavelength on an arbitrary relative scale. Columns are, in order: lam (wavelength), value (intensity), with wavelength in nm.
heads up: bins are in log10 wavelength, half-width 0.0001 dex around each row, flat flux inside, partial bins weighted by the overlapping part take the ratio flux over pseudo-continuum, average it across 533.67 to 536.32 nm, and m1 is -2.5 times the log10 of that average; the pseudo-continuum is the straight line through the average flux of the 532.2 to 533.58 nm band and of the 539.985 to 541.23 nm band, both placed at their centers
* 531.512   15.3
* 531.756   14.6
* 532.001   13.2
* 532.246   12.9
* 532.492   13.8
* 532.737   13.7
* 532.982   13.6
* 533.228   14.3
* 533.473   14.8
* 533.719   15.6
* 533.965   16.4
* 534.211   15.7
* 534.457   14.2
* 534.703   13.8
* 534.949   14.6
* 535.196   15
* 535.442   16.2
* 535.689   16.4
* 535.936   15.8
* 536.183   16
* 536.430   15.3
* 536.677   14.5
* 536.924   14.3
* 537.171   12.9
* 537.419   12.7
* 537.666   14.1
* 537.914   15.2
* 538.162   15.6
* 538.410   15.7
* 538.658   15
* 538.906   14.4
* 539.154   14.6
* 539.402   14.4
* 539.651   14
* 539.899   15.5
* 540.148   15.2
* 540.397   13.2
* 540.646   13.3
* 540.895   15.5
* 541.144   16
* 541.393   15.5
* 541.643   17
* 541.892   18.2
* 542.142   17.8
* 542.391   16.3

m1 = -0.098 mag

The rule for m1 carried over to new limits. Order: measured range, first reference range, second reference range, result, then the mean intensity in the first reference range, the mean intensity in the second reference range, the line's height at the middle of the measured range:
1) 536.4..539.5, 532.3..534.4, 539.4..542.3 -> 0.051 mag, 14.7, 15.5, 15.2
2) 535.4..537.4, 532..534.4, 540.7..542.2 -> 0.016 mag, 14.5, 16.5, 15.2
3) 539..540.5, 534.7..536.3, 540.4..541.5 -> 0.037 mag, 15.5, 14.9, 15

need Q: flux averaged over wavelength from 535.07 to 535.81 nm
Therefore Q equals 15.9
